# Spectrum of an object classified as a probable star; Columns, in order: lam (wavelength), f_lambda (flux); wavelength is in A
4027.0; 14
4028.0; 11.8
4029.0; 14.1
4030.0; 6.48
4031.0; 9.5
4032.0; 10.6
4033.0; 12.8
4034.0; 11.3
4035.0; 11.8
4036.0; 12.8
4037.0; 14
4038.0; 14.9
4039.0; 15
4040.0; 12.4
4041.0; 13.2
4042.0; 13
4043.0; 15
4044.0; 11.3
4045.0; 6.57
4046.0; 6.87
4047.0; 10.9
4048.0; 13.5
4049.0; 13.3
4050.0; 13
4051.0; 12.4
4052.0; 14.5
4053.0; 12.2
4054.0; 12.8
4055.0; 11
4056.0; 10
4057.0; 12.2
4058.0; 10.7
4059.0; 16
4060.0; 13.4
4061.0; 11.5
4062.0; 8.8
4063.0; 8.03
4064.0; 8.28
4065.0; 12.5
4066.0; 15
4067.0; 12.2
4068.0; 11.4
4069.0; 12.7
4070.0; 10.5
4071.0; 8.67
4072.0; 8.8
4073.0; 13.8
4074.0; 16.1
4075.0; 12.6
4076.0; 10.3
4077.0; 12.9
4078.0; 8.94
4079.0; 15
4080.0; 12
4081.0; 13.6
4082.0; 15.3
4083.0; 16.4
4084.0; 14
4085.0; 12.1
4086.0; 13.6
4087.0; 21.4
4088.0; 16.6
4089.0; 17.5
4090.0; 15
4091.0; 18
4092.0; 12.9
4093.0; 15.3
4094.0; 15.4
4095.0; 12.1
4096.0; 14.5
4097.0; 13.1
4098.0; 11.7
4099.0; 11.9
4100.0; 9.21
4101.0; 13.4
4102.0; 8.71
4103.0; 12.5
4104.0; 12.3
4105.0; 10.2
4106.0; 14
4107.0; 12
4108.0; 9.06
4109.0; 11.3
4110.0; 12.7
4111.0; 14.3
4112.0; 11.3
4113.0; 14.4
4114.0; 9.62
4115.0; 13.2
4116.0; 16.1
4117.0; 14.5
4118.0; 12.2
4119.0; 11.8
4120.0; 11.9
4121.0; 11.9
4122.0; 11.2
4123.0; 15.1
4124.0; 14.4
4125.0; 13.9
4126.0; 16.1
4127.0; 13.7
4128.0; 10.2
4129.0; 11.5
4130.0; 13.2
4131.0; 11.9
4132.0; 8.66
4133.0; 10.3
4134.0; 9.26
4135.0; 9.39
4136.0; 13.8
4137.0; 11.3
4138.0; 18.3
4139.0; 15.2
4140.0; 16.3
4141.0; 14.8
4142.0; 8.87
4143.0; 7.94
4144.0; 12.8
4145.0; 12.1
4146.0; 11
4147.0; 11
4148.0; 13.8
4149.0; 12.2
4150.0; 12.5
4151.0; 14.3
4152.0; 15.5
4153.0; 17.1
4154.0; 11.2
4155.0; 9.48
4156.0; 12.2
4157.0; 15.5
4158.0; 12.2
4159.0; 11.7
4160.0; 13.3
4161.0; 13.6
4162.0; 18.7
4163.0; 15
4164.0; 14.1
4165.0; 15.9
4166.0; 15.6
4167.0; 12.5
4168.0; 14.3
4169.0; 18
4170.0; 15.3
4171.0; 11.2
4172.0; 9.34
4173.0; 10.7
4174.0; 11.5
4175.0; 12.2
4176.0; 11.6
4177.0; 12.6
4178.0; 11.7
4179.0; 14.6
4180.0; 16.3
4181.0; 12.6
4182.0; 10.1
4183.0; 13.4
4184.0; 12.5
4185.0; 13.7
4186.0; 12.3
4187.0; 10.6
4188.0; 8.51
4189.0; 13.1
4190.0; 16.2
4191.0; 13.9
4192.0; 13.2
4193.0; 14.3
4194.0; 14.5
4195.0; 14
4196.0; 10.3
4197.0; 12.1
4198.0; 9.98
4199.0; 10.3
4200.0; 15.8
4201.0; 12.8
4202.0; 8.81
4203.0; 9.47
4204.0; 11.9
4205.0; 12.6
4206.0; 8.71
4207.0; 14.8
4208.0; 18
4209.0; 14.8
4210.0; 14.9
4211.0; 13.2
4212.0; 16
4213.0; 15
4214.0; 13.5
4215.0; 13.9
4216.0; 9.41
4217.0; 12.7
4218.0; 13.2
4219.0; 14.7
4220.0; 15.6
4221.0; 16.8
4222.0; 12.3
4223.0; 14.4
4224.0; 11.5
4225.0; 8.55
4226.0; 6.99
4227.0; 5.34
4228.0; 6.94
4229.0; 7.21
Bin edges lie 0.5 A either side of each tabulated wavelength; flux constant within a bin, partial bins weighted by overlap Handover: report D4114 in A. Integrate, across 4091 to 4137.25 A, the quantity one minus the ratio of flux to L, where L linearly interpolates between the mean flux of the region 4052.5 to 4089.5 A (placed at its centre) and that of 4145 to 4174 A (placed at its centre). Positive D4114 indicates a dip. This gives 2.2 A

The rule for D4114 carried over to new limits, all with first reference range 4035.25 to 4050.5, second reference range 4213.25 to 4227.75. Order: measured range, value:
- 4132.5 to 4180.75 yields -3.70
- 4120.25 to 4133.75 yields -0.21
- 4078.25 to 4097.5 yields -4.03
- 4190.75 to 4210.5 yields -1.11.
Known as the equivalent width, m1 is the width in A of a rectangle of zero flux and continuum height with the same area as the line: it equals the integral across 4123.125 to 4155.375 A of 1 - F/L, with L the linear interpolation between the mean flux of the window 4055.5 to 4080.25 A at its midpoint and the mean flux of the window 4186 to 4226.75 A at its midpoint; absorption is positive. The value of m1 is -1.00 A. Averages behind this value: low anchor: 11.7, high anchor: 12.7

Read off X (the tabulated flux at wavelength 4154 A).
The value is 11.2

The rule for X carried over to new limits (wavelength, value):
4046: 6.87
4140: 16.3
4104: 12.3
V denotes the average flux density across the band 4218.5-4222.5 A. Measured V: 14.8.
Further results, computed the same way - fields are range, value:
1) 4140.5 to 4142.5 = 11.8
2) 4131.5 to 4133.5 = 9.48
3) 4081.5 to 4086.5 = 14.3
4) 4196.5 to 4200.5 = 12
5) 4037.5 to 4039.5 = 14.9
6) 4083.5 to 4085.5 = 13.1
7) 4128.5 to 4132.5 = 11.3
